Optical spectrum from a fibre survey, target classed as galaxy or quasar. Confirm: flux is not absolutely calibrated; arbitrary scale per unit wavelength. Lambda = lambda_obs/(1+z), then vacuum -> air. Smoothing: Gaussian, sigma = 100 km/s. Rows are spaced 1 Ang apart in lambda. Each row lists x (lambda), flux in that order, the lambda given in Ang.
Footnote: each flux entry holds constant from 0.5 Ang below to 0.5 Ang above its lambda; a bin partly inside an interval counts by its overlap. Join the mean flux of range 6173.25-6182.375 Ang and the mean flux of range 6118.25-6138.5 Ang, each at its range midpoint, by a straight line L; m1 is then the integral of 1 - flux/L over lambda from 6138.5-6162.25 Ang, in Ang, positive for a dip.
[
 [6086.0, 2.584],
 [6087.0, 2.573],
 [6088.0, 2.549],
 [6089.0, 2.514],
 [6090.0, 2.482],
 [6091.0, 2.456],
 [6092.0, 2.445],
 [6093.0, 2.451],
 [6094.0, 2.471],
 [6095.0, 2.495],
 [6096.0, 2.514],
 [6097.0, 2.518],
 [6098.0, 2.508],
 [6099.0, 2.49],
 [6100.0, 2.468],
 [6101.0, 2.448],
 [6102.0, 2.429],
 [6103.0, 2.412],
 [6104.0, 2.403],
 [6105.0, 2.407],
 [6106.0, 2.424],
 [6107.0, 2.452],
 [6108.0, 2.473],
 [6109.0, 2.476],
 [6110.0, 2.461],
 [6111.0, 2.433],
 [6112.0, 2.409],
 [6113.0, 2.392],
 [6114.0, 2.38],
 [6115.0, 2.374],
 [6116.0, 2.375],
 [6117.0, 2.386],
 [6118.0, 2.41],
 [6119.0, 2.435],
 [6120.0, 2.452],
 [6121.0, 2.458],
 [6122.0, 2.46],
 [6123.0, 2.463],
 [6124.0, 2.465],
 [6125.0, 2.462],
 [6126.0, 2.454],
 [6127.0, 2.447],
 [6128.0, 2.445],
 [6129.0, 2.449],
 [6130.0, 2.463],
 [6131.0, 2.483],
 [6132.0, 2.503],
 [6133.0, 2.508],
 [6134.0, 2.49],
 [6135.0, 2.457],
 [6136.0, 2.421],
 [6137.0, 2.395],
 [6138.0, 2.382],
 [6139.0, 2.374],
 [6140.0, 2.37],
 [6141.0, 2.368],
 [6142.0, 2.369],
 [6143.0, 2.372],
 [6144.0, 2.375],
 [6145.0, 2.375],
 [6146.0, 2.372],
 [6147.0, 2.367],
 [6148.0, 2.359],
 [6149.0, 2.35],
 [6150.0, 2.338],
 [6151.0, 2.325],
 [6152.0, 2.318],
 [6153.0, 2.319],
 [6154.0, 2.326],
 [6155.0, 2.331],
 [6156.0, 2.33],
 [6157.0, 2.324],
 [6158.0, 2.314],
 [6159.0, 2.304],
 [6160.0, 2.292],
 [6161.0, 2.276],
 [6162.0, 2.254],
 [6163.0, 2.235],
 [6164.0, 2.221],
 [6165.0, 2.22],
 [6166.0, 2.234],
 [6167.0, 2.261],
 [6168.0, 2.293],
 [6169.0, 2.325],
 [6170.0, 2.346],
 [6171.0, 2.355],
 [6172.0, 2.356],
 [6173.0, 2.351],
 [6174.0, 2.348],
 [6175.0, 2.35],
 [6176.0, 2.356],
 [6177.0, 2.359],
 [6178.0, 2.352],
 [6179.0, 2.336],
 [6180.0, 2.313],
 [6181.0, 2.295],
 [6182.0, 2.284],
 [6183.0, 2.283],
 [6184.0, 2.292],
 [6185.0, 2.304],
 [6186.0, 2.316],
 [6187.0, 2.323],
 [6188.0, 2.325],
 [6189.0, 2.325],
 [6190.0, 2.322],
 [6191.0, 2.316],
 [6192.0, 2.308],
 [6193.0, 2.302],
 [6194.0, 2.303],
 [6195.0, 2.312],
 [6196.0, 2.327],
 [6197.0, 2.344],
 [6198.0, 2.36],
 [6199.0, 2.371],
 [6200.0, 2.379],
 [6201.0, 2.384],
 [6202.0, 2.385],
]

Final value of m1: 0.6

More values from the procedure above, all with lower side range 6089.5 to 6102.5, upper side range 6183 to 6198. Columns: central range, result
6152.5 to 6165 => 0.4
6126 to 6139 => -0.2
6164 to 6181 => 0.2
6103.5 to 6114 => 0.1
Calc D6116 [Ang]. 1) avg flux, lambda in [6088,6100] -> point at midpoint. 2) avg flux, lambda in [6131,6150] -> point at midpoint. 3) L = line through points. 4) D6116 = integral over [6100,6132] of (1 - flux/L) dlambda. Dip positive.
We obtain 0.1 Ang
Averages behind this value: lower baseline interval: 2.49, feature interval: 2.44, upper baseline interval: 2.4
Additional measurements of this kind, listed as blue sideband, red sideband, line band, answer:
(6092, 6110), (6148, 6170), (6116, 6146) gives -0.7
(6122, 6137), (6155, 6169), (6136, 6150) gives 0.1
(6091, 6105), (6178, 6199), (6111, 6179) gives 0.4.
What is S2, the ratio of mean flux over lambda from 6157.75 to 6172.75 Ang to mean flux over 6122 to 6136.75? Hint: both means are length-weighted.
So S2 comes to 0.93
